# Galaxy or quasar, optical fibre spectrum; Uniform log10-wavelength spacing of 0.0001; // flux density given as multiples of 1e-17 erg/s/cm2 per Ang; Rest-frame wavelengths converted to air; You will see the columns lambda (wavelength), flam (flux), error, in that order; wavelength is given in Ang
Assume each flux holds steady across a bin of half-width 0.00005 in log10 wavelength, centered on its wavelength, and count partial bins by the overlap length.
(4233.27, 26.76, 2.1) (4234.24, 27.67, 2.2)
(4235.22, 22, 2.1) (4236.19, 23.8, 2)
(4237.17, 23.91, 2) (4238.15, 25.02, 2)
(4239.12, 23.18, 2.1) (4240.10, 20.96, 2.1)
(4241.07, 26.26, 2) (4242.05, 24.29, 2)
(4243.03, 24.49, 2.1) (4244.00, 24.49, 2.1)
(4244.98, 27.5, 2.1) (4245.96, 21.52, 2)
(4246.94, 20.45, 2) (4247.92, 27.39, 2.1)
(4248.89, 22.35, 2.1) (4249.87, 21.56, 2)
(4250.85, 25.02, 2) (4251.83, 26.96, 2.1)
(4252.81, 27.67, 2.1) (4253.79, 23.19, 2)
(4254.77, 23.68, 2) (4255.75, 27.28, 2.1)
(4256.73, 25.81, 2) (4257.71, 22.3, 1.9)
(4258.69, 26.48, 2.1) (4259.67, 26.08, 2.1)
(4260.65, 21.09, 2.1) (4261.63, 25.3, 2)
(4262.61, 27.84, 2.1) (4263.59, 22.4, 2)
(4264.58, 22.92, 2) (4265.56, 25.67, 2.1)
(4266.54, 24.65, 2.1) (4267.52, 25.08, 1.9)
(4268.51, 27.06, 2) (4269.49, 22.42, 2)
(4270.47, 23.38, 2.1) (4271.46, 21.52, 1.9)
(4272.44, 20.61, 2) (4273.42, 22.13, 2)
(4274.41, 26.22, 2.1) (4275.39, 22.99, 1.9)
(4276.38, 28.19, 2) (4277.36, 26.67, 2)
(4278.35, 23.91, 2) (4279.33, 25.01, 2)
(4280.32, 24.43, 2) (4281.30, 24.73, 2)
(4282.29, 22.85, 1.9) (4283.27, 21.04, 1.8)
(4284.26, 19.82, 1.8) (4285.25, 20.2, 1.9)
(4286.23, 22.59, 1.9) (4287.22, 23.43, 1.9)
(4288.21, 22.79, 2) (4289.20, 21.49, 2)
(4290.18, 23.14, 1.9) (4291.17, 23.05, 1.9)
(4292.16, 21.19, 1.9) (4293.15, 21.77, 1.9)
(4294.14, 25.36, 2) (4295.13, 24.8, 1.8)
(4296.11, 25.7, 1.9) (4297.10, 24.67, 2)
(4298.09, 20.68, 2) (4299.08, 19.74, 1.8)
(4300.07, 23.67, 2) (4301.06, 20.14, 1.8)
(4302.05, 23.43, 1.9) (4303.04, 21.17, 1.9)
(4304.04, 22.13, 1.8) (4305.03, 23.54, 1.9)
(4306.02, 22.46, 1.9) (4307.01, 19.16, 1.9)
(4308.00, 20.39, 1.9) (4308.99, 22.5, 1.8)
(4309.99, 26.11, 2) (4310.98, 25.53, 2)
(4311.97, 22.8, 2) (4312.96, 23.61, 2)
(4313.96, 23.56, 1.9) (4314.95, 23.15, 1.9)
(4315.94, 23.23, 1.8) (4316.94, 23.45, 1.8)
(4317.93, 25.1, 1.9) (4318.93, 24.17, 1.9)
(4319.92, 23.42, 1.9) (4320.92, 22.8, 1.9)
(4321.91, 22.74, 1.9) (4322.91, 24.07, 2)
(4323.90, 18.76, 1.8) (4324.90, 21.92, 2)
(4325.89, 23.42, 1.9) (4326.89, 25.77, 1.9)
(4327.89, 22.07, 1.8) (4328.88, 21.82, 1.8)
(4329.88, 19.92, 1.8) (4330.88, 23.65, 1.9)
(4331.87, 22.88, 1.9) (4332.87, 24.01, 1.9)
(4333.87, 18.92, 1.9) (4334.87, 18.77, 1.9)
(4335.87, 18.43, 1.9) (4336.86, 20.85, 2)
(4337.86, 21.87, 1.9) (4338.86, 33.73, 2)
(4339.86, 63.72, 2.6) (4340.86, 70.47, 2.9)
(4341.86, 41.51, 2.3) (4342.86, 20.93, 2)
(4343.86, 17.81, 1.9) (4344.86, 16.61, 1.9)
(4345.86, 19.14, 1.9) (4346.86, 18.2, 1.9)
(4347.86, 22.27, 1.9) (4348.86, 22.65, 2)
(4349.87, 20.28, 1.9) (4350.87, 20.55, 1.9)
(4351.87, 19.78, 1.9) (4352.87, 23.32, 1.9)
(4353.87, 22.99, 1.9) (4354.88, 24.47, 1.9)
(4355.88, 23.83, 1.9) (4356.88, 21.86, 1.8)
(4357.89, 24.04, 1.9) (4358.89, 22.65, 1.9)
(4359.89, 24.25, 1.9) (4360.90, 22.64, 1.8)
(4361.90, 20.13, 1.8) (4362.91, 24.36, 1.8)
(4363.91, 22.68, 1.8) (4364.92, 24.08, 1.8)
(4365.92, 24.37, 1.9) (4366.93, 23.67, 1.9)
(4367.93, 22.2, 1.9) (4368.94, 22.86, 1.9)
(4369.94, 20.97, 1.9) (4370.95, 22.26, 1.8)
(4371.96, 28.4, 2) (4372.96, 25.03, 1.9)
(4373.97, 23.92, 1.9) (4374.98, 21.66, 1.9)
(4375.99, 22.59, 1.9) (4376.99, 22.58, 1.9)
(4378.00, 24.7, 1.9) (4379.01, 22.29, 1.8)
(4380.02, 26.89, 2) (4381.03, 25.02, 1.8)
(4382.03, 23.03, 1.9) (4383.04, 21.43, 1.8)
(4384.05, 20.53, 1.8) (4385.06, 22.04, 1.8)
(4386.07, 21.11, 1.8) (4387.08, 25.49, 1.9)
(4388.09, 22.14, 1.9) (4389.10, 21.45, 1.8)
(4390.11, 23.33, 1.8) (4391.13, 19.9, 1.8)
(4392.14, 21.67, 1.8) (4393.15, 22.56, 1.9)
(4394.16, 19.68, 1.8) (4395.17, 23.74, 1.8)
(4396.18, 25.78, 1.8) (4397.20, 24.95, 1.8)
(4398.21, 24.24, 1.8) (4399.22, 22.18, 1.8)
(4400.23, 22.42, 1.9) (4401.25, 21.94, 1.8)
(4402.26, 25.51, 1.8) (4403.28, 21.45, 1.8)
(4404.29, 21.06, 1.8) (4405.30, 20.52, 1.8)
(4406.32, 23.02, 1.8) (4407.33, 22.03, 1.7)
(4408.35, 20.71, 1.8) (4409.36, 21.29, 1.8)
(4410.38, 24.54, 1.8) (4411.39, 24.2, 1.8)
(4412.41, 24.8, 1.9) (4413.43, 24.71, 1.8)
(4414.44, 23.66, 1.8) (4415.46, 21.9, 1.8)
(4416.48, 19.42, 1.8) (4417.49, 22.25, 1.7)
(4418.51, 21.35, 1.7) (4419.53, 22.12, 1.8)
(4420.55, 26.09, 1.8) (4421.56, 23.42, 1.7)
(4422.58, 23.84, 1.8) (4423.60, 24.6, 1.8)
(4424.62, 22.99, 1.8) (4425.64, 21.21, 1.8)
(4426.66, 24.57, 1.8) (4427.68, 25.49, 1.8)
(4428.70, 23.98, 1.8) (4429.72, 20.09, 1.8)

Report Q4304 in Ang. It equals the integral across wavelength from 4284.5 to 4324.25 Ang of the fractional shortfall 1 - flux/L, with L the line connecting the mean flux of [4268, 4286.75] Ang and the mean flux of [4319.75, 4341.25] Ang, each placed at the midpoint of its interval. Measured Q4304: 3.4 Ang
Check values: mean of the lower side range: 23.5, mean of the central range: 22.8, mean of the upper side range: 26.4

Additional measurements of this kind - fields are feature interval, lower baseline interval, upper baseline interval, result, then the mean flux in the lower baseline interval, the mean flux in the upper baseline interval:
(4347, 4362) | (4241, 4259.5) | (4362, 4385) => 0.8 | 24.6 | 23.3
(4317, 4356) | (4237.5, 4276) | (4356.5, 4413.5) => -2.3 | 24.2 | 23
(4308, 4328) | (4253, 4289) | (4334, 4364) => 1.2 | 23.9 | 25.4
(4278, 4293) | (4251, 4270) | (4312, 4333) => 1.0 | 24.9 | 23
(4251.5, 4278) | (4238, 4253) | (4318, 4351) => -0.2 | 24.2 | 25.1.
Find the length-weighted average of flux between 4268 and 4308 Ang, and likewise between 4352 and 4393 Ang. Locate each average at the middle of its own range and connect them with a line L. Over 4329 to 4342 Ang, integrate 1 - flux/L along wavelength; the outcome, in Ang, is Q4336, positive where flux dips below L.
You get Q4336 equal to -4.0 Ang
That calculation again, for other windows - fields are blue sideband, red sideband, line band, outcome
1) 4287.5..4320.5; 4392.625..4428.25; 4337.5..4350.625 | -3.93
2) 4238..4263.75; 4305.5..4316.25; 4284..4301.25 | 0.66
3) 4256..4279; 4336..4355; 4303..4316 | 1.56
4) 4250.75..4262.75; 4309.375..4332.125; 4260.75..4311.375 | 2.17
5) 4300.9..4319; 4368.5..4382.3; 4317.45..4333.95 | 0.27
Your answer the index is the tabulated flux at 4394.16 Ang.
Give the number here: 19.68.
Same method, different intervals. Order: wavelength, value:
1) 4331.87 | 22.88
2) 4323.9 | 18.76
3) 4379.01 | 22.29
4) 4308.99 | 22.5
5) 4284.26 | 19.82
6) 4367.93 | 22.2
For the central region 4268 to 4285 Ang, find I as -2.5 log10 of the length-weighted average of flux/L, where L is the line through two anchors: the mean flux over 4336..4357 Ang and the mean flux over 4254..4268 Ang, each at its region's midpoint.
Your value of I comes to 0.07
